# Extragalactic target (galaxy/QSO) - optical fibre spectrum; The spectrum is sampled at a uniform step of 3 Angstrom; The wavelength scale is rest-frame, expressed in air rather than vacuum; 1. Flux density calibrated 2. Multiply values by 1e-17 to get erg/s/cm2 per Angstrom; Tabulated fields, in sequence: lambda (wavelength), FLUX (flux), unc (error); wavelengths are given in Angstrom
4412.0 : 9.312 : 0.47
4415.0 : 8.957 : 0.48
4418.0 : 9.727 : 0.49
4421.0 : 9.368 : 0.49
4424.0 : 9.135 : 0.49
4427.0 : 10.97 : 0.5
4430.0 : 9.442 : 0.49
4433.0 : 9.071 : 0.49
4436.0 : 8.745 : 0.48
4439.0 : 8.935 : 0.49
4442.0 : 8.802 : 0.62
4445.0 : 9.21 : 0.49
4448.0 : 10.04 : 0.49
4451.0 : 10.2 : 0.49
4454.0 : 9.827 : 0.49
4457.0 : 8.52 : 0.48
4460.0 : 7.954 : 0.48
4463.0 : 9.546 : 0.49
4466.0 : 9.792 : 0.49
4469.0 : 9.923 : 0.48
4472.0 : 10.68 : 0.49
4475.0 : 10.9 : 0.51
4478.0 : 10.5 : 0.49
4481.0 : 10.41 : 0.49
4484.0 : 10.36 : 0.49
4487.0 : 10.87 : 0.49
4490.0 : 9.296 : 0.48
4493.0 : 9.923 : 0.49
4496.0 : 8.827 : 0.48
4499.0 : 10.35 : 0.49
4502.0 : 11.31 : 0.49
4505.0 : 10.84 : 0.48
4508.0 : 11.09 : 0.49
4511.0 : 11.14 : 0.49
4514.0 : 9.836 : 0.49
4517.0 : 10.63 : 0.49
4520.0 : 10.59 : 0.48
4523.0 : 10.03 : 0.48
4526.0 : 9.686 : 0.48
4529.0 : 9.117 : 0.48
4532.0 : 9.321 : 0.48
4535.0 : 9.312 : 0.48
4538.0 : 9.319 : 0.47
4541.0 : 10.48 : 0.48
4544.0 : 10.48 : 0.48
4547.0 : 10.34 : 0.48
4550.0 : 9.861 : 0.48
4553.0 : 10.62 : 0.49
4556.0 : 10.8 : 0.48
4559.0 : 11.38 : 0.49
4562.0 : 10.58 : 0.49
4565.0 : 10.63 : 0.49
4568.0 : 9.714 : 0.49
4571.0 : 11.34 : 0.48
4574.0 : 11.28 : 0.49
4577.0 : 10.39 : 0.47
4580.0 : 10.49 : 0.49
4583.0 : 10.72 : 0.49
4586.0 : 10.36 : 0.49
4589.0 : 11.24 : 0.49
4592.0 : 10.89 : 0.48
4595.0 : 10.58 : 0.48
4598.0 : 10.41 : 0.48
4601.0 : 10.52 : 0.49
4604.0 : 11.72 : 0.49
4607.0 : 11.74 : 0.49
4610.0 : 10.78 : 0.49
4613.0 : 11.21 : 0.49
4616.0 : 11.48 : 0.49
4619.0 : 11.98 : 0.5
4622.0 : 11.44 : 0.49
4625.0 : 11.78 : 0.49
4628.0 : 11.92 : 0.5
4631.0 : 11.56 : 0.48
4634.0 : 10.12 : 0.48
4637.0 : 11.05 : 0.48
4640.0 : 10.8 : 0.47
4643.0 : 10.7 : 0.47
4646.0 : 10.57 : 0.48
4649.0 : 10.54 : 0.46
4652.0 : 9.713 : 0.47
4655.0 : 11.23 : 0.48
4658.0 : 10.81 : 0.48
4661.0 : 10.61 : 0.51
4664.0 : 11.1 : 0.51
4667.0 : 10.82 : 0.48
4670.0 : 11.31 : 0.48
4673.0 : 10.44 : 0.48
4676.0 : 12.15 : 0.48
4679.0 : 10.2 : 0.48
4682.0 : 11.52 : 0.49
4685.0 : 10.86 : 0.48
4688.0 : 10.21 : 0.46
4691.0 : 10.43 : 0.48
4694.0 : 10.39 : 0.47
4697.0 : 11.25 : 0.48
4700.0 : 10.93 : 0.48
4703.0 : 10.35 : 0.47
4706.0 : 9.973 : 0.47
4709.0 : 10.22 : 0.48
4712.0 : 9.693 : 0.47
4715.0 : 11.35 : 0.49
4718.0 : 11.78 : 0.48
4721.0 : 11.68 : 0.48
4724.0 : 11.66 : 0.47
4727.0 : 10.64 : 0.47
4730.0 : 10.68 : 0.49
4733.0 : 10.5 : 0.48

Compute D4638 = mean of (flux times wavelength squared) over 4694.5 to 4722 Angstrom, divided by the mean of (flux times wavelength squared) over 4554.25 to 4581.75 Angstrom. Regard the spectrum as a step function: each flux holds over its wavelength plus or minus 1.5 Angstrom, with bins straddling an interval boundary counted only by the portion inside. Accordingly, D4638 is 1.1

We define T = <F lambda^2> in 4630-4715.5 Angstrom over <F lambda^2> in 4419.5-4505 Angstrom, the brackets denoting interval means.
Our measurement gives 1.20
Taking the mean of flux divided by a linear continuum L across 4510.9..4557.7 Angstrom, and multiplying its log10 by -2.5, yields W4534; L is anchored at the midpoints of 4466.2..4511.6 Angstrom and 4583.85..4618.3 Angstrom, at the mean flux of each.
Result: 0.060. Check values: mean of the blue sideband 10.4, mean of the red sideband 11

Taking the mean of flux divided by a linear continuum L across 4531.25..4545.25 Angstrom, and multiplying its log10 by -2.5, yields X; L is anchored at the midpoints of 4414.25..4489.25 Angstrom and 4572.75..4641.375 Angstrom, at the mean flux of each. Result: 0.07 mag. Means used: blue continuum 9.68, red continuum 11.1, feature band 9.79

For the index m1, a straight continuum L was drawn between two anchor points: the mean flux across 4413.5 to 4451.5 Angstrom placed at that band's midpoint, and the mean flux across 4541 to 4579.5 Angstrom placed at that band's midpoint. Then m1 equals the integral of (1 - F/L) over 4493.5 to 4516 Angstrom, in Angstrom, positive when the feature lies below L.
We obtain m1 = -0.8 Angstrom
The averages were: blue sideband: 9.41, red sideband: 10.6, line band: 10.5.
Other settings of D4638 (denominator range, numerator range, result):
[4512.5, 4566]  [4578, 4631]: 1.13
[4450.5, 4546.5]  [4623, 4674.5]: 1.16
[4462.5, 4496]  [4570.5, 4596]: 1.11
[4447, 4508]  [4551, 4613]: 1.13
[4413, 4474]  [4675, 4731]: 1.28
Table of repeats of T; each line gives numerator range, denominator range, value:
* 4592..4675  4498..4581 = 1.10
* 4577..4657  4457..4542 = 1.15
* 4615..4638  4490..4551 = 1.18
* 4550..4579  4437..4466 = 1.22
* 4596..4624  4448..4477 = 1.23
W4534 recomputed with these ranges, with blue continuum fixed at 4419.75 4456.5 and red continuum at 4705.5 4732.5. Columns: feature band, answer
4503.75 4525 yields -0.08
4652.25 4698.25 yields -0.02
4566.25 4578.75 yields -0.06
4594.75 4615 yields -0.07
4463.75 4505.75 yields -0.06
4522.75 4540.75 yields 0.05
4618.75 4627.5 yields -0.13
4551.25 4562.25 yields -0.08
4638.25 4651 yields -0.01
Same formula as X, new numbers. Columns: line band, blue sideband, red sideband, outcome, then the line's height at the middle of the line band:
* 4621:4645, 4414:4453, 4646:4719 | -0.07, 10.5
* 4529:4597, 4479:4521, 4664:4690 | 0.02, 10.6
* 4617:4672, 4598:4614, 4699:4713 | -0.02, 10.8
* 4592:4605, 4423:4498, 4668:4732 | -0.04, 10.4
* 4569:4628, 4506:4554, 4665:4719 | -0.07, 10.4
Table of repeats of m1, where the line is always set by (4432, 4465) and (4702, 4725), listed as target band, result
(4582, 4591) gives -0.7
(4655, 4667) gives -0.4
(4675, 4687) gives -0.5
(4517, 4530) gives -0.4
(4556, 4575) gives -1.7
